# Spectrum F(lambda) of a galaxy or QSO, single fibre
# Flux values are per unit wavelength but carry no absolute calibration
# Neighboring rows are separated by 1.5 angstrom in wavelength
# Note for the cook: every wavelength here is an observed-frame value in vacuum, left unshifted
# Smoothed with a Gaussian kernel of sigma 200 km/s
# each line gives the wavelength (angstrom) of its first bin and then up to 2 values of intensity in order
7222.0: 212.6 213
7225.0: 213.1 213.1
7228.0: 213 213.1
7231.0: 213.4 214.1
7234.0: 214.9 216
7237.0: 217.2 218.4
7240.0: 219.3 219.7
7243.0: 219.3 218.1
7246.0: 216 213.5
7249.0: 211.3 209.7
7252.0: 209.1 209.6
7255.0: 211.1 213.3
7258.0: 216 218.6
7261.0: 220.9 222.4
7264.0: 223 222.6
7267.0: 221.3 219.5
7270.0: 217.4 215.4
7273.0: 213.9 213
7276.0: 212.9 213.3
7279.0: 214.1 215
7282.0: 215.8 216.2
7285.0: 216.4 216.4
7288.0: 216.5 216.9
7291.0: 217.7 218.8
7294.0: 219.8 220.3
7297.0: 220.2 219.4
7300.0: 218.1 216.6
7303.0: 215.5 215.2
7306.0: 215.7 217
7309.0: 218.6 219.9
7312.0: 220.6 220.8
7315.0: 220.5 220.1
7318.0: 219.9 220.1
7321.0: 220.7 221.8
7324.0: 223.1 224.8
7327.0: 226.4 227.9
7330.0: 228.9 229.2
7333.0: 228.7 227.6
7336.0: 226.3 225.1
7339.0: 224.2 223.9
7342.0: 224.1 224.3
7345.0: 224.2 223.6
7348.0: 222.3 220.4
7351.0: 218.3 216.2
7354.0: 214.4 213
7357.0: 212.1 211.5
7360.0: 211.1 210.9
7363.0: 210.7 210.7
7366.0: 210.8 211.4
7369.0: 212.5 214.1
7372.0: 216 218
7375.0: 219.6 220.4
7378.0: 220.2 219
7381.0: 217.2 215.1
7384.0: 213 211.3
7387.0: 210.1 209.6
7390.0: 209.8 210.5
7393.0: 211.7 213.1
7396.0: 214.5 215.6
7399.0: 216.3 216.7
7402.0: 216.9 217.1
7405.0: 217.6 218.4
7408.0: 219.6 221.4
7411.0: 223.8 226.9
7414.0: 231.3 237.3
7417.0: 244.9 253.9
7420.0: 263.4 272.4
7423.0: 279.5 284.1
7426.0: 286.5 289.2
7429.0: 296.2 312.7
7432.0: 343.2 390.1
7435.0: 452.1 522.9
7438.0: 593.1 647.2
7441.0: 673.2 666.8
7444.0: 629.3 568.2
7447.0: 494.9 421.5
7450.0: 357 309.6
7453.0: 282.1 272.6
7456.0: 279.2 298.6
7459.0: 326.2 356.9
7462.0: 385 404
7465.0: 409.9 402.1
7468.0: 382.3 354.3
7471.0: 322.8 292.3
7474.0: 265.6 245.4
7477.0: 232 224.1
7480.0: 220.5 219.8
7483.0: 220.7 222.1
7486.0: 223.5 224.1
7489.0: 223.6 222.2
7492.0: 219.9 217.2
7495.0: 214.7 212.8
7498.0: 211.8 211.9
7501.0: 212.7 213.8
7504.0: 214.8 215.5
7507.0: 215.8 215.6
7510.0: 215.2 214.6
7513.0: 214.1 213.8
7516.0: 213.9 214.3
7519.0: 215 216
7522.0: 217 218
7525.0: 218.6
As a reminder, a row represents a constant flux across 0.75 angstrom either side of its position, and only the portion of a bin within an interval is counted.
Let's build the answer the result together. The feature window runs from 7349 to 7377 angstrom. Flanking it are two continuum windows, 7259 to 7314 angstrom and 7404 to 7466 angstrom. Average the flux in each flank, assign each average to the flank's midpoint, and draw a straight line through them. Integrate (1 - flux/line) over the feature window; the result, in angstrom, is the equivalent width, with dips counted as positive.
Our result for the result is 7.3 angstrom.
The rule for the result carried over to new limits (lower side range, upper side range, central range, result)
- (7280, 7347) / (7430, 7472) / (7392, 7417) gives 9.5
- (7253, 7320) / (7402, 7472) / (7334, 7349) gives 2.4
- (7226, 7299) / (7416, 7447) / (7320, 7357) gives 9.9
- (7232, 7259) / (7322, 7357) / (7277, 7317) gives 0.3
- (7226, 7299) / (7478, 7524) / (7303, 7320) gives -0.2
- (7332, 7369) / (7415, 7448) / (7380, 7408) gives 9.3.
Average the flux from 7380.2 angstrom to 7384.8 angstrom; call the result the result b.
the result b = 215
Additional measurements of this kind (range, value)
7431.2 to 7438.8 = 461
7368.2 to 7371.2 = 213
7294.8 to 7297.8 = 220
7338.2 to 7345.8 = 224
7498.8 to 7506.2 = 214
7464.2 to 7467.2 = 406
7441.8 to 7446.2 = 622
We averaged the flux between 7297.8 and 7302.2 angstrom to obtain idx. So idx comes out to 218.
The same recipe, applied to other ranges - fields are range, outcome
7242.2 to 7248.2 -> 217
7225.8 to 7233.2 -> 213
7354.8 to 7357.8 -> 213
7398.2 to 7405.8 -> 217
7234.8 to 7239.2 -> 217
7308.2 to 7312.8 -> 220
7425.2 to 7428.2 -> 288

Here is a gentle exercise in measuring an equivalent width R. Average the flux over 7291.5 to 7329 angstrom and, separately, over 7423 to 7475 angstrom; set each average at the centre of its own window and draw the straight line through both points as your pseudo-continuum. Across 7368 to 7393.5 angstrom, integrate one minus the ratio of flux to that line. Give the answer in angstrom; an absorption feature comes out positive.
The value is 7.8 angstrom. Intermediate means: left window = 220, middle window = 215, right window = 397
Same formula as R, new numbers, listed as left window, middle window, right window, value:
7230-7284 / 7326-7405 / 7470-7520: 1.0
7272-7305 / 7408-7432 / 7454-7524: -2.1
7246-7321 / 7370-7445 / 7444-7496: -2.6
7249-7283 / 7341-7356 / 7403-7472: 3.3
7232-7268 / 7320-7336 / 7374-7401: -0.8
